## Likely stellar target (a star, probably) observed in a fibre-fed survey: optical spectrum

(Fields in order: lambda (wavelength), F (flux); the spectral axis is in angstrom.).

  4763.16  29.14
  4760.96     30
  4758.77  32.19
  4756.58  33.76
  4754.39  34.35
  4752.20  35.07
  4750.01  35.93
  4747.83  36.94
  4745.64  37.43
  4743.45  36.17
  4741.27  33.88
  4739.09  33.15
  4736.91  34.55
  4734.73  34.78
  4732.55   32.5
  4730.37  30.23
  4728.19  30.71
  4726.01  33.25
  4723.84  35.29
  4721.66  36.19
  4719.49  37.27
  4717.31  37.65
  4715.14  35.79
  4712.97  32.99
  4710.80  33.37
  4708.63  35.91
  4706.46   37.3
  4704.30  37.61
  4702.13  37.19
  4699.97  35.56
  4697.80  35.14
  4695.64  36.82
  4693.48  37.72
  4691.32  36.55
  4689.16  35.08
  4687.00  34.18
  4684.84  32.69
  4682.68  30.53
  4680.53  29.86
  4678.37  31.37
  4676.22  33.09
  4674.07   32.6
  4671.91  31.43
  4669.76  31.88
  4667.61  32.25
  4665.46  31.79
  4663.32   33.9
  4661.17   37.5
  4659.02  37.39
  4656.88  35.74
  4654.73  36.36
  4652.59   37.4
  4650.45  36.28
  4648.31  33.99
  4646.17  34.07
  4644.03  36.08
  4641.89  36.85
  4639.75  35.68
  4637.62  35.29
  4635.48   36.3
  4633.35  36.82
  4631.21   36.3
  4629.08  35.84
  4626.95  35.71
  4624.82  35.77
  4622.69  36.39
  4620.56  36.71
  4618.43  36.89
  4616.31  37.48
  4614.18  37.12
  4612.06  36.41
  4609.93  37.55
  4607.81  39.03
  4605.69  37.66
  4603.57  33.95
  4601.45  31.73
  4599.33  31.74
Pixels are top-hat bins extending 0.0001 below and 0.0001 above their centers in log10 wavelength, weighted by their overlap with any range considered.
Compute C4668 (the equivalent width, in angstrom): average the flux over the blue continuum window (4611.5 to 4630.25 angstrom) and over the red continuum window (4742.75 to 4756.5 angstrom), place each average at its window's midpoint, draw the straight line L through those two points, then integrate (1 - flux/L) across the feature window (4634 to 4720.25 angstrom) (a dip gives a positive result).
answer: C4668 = 3.0 angstrom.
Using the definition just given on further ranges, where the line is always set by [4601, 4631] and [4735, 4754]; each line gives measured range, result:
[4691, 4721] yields -0.46 angstrom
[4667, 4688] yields 2.29 angstrom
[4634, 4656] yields 0.19 angstrom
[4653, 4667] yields 0.23 angstrom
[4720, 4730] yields 0.48 angstrom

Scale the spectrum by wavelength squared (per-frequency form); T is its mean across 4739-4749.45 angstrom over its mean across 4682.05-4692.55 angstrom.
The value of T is 1.08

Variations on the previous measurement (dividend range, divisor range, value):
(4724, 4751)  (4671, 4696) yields 1.05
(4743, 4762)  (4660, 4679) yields 1.09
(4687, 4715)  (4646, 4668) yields 1.04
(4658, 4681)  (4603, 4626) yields 0.92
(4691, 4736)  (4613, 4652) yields 1.01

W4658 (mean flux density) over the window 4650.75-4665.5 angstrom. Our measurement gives 36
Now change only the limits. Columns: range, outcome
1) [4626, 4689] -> 34.5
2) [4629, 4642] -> 36.1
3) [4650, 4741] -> 34.5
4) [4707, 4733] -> 34.4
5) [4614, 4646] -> 36.3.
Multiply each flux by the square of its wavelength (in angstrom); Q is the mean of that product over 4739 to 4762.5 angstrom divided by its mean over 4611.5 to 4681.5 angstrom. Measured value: 1.02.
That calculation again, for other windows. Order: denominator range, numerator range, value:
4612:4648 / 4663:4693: 0.92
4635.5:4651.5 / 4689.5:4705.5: 1.05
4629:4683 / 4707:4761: 1.03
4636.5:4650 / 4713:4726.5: 1.05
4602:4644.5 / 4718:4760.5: 0.99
